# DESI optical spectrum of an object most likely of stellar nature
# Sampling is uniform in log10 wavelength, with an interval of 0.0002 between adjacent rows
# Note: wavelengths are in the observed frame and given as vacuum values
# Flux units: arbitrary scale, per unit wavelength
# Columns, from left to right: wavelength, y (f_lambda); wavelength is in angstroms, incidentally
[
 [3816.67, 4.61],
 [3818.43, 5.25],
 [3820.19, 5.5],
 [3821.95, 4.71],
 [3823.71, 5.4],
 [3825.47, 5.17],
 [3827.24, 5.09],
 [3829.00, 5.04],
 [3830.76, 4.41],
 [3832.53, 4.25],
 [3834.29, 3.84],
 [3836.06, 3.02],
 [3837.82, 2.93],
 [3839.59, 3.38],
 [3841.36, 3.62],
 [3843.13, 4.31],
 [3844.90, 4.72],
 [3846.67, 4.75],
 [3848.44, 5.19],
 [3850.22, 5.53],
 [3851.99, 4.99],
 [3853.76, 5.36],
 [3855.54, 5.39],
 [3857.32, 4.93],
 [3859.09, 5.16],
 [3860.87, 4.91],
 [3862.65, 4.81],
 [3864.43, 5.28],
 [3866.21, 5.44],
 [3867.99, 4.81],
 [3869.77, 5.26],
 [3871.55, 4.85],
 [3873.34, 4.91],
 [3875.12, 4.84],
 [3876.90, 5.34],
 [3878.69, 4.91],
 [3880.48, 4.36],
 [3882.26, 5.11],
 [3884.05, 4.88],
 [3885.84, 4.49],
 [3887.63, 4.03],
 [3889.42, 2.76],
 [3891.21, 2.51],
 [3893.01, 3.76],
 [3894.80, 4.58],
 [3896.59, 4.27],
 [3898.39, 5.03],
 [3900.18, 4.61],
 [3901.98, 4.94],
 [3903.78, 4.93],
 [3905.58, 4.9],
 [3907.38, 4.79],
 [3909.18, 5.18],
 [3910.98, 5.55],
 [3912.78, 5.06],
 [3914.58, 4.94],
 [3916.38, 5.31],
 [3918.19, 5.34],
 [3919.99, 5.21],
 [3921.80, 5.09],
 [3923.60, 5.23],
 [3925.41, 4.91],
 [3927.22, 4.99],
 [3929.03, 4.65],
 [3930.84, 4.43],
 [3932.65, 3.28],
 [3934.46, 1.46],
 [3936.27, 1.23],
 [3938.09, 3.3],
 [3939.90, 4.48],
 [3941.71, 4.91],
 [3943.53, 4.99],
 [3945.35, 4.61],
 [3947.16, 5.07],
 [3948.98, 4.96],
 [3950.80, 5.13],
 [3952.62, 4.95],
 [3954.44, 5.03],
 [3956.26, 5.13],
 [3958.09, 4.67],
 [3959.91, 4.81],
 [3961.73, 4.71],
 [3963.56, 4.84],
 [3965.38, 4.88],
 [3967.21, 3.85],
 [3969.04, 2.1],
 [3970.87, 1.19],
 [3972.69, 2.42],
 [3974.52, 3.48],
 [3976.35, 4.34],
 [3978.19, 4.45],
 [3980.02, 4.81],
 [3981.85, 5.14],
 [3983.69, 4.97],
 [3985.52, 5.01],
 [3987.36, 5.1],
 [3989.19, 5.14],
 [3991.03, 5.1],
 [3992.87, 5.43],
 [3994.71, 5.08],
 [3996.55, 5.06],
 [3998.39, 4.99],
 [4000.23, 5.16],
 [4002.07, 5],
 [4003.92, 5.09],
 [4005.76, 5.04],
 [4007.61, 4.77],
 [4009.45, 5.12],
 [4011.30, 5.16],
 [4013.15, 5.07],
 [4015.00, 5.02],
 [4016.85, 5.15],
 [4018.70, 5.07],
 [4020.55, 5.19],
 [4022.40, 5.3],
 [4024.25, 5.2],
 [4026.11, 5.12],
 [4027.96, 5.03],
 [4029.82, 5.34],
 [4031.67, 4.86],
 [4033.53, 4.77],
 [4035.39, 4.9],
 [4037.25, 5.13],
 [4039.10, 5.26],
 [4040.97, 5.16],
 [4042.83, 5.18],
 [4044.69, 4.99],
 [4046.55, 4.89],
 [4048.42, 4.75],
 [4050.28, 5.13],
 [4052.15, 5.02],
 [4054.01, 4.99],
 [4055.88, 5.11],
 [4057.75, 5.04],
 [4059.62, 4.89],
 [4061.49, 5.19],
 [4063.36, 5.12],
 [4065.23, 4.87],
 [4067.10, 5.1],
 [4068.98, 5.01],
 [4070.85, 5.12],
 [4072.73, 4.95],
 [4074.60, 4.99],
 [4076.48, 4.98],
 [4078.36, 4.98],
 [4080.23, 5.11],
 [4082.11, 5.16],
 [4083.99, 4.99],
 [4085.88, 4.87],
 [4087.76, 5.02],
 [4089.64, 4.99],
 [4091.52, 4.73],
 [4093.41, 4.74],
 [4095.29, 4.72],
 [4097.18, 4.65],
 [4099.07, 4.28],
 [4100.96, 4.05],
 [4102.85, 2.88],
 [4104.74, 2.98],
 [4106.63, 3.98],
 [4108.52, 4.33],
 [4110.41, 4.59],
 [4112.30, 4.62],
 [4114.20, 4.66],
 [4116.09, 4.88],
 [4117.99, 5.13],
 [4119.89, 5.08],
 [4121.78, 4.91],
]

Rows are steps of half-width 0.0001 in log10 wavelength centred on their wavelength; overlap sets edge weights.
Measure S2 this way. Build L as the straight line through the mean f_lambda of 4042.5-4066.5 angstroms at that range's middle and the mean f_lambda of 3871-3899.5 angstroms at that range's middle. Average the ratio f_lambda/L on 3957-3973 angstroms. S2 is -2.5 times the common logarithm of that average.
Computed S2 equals 0.23 mag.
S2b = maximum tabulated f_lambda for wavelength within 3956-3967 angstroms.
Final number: 5.13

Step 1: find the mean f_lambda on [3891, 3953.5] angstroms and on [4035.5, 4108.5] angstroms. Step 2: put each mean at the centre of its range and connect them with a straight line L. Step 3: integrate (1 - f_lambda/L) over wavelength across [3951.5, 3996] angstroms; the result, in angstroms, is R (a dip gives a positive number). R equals 1.8 angstroms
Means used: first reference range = 4.55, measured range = 4.45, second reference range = 4.81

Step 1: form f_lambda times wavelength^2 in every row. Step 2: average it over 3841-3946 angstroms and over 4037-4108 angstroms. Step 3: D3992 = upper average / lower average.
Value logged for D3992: 1.13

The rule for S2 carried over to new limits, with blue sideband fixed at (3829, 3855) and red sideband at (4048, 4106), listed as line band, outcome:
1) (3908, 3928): -0.152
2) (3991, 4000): -0.113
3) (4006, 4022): -0.091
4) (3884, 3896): 0.169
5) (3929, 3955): 0.099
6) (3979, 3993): -0.101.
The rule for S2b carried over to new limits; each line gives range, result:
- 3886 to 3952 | 5.55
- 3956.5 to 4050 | 5.43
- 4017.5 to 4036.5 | 5.34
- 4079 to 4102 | 5.16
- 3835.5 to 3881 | 5.53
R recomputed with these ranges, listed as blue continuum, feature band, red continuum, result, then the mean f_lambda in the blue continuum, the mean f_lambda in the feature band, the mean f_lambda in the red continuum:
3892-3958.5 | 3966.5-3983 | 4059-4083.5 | 4.2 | 4.61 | 3.55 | 5.04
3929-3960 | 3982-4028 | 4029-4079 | -4.1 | 4.26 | 5.1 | 5.03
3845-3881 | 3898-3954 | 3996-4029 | 4.9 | 5.05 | 4.63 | 5.09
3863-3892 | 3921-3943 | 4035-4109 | 3.1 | 4.62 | 4.01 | 4.81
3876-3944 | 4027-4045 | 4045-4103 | -1.1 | 4.46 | 5.07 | 4.88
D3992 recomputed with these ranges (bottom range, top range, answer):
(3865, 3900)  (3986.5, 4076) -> 1.20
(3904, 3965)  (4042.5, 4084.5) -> 1.15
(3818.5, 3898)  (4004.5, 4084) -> 1.20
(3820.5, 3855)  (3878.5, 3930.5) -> 1.07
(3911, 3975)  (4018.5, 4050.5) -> 1.23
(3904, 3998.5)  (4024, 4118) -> 1.13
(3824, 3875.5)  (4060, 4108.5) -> 1.12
